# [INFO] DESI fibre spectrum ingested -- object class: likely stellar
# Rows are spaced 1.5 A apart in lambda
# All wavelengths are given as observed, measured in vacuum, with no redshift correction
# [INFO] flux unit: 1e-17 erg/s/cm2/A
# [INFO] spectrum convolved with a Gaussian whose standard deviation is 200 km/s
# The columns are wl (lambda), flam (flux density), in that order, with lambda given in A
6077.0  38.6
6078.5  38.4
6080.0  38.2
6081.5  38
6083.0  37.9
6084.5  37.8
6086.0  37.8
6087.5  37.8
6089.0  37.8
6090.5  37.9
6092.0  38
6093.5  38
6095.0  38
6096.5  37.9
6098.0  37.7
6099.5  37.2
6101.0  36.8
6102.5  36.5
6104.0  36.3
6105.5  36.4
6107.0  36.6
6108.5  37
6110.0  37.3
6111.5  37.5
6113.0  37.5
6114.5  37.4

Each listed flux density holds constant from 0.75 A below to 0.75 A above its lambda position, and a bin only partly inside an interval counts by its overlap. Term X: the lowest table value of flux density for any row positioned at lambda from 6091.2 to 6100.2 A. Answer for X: 37.2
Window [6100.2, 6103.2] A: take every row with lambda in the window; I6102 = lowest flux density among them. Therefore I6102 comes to 36.5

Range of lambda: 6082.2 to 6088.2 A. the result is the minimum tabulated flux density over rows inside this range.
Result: 37.8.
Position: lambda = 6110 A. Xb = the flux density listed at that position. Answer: 37.3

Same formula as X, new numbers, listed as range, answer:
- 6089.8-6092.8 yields 37.9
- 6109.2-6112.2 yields 37.3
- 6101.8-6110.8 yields 36.3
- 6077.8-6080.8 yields 38.2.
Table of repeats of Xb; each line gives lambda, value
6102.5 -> 36.5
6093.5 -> 38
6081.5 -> 38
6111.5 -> 37.5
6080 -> 38.2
